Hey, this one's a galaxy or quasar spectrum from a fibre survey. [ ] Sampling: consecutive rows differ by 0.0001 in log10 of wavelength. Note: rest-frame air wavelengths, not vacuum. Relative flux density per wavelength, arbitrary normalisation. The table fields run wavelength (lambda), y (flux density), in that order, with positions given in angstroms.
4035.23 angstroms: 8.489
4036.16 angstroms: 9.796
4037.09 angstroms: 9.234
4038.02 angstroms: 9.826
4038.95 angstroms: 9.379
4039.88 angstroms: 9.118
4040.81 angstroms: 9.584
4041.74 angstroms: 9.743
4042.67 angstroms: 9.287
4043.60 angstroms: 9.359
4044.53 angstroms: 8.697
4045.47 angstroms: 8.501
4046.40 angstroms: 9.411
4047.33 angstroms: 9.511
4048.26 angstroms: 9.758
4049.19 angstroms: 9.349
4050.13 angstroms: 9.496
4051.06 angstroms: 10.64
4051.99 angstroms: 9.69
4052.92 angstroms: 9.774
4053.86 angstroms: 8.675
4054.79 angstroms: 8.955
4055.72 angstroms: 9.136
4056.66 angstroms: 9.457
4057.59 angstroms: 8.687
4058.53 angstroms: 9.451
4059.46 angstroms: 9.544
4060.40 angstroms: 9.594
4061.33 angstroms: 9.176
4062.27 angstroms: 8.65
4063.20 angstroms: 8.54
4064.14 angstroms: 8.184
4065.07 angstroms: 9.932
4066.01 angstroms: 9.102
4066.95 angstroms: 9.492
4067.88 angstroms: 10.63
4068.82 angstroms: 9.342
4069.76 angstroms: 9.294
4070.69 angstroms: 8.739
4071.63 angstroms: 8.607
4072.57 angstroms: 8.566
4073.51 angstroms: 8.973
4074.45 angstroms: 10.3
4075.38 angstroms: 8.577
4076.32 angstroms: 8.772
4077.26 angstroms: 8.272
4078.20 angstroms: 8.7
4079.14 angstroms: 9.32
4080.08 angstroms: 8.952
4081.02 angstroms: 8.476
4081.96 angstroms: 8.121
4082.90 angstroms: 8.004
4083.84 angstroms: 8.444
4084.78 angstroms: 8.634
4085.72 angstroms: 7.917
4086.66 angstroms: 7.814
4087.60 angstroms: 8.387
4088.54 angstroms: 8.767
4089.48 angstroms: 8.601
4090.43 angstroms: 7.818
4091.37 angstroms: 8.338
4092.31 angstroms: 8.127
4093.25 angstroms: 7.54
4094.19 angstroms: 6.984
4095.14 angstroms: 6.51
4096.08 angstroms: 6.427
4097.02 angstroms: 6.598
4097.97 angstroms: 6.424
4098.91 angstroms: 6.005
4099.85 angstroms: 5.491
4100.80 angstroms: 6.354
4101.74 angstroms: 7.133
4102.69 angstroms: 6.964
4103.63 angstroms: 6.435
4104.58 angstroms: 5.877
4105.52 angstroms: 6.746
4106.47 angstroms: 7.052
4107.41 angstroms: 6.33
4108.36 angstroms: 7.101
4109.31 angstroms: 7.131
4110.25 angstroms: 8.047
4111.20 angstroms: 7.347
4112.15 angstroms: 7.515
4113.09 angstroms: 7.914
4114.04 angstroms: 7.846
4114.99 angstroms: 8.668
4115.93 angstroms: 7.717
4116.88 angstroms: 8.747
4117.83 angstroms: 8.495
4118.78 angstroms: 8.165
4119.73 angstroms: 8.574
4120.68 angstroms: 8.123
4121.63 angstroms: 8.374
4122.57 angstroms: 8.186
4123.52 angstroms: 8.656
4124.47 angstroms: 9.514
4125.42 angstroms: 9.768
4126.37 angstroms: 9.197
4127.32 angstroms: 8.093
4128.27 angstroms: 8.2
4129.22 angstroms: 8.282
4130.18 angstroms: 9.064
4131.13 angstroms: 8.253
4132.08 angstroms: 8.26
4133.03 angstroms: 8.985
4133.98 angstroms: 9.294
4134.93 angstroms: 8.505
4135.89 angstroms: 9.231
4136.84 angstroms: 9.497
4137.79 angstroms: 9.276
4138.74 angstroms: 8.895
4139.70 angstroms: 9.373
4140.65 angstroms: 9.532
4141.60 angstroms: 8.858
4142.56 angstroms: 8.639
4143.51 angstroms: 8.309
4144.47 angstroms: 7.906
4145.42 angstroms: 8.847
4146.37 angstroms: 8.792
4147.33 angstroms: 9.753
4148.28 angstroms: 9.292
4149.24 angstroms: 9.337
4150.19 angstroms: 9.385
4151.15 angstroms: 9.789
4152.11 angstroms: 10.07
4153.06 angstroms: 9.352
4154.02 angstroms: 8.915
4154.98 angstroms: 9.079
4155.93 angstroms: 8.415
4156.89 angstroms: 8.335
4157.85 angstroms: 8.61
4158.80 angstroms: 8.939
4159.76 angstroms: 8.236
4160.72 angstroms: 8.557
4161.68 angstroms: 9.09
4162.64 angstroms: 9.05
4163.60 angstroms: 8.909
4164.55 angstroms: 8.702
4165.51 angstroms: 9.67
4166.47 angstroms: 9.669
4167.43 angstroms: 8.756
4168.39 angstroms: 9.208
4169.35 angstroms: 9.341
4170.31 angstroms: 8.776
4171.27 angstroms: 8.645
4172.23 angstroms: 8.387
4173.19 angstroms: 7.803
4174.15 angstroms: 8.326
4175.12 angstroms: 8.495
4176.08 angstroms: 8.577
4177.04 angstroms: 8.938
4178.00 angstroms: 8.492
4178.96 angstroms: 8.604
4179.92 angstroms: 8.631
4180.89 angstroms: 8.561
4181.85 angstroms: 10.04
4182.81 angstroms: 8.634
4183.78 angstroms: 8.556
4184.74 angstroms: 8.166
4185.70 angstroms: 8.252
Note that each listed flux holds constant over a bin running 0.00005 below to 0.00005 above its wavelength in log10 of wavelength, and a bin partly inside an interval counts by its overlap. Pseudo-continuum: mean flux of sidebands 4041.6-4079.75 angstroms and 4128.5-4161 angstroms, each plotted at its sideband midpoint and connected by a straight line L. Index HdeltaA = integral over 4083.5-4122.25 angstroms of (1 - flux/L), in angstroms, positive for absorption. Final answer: 6.7 angstroms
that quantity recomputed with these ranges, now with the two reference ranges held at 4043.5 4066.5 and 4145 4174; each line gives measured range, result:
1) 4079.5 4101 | 3.6 angstroms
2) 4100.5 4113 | 3.0 angstroms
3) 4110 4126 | 1.3 angstroms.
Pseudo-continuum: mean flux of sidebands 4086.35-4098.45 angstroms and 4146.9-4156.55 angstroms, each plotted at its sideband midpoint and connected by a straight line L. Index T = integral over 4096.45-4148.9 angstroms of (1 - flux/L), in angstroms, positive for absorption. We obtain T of 2.4 angstroms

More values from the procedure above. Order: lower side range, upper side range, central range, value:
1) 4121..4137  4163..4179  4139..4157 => -0.6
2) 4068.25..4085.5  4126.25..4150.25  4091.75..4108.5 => 4.1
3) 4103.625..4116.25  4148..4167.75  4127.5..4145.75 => -1.1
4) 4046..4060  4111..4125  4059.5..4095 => 1.3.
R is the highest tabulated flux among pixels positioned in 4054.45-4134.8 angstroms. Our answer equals 10.63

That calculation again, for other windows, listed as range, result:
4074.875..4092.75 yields 9.32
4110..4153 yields 10.07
